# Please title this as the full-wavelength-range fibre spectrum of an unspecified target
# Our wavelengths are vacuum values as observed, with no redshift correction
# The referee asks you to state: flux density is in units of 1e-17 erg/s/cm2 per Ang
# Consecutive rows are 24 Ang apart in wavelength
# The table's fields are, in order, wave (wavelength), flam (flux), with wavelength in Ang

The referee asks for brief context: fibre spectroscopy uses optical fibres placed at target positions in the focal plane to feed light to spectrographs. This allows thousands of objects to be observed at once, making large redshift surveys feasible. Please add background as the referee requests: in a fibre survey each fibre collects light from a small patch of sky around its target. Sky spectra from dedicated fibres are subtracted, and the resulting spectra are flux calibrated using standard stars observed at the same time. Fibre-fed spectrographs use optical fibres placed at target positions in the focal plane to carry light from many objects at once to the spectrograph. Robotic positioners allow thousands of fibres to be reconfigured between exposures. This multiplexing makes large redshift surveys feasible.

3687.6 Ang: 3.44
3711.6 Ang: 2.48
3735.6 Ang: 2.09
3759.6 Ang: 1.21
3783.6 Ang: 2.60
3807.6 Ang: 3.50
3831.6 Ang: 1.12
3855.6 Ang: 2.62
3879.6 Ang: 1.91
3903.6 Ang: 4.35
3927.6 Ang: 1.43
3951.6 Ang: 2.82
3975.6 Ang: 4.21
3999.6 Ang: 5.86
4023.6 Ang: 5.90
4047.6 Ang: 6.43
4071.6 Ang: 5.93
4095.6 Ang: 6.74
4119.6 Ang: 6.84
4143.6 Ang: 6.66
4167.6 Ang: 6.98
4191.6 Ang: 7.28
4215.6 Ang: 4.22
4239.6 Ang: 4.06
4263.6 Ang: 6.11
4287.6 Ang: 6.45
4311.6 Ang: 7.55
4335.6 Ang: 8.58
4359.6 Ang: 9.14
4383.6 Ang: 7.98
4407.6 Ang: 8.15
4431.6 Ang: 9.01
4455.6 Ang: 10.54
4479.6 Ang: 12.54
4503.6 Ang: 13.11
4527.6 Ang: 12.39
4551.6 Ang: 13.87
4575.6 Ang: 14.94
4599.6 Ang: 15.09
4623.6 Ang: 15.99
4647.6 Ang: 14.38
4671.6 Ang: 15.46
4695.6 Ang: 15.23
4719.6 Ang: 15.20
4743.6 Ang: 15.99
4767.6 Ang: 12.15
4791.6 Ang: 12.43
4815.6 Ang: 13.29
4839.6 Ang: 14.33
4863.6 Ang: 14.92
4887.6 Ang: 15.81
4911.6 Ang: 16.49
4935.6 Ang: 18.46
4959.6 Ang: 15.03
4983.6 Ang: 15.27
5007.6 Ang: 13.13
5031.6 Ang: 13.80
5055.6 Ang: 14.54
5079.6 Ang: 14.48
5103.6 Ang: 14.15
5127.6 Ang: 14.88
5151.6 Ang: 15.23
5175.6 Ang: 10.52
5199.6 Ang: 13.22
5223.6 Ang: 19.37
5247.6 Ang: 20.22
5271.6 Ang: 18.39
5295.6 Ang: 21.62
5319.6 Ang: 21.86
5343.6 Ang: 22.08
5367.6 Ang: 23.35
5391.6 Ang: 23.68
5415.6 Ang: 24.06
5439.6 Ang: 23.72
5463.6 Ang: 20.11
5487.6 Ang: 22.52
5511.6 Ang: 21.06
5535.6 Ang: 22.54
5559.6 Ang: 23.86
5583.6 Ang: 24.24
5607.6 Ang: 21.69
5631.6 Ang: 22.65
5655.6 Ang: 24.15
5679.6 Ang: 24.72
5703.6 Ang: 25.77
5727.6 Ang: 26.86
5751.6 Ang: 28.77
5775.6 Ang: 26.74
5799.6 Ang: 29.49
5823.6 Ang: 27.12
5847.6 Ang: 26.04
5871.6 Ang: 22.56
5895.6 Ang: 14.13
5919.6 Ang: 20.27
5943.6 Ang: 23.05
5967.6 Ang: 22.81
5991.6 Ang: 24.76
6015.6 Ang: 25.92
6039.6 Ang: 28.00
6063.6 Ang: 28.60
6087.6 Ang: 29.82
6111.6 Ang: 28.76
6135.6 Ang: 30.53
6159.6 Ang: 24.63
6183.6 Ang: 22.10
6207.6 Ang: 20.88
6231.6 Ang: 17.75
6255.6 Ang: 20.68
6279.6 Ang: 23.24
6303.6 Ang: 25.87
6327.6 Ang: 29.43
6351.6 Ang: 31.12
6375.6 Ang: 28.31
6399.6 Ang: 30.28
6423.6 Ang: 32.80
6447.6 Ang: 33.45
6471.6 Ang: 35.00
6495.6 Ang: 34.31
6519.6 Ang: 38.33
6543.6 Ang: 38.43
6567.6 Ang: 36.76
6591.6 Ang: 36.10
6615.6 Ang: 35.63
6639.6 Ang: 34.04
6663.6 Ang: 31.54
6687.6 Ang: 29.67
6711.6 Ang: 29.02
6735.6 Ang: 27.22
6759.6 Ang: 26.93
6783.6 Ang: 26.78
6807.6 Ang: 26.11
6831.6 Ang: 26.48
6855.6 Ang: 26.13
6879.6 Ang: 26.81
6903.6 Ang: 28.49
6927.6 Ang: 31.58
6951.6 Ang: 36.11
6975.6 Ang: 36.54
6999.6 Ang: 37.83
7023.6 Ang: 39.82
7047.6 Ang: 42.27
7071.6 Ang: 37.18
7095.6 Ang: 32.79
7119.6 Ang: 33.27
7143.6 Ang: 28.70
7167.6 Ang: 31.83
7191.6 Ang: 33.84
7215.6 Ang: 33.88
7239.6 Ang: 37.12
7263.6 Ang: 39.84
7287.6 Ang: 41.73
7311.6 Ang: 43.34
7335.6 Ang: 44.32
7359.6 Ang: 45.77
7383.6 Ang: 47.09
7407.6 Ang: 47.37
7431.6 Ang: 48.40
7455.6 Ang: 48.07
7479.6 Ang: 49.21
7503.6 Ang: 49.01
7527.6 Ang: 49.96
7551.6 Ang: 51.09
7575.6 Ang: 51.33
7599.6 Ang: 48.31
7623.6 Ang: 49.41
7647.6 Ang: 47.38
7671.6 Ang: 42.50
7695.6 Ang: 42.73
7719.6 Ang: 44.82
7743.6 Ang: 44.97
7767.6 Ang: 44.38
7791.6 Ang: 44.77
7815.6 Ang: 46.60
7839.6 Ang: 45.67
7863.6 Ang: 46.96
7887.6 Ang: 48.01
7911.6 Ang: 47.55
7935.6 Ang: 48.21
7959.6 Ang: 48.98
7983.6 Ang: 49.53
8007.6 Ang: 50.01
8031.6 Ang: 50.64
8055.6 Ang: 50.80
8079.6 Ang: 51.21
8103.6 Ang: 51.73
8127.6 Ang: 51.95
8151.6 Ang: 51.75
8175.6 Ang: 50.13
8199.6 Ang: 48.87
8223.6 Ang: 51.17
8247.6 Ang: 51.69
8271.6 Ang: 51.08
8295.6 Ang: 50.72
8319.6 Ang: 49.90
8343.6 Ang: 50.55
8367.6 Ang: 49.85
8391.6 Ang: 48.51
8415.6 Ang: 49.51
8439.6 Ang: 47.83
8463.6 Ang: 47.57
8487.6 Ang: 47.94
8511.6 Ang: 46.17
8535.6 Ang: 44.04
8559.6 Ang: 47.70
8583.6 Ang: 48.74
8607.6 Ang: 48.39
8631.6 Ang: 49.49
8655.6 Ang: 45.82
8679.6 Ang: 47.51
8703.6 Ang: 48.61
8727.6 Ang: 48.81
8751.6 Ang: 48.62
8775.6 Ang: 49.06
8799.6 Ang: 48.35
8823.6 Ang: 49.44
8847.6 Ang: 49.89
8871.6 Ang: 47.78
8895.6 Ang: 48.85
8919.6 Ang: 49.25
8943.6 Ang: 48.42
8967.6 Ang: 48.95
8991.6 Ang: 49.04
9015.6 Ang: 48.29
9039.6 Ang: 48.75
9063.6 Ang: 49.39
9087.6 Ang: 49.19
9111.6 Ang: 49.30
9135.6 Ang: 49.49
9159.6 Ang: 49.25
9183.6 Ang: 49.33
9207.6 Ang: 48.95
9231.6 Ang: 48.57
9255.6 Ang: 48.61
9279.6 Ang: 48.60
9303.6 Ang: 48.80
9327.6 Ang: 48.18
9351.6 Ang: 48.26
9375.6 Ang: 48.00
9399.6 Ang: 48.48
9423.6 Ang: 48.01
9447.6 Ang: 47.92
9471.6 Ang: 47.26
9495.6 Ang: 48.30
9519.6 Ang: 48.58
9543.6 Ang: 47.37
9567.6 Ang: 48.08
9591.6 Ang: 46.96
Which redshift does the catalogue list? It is 0.00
